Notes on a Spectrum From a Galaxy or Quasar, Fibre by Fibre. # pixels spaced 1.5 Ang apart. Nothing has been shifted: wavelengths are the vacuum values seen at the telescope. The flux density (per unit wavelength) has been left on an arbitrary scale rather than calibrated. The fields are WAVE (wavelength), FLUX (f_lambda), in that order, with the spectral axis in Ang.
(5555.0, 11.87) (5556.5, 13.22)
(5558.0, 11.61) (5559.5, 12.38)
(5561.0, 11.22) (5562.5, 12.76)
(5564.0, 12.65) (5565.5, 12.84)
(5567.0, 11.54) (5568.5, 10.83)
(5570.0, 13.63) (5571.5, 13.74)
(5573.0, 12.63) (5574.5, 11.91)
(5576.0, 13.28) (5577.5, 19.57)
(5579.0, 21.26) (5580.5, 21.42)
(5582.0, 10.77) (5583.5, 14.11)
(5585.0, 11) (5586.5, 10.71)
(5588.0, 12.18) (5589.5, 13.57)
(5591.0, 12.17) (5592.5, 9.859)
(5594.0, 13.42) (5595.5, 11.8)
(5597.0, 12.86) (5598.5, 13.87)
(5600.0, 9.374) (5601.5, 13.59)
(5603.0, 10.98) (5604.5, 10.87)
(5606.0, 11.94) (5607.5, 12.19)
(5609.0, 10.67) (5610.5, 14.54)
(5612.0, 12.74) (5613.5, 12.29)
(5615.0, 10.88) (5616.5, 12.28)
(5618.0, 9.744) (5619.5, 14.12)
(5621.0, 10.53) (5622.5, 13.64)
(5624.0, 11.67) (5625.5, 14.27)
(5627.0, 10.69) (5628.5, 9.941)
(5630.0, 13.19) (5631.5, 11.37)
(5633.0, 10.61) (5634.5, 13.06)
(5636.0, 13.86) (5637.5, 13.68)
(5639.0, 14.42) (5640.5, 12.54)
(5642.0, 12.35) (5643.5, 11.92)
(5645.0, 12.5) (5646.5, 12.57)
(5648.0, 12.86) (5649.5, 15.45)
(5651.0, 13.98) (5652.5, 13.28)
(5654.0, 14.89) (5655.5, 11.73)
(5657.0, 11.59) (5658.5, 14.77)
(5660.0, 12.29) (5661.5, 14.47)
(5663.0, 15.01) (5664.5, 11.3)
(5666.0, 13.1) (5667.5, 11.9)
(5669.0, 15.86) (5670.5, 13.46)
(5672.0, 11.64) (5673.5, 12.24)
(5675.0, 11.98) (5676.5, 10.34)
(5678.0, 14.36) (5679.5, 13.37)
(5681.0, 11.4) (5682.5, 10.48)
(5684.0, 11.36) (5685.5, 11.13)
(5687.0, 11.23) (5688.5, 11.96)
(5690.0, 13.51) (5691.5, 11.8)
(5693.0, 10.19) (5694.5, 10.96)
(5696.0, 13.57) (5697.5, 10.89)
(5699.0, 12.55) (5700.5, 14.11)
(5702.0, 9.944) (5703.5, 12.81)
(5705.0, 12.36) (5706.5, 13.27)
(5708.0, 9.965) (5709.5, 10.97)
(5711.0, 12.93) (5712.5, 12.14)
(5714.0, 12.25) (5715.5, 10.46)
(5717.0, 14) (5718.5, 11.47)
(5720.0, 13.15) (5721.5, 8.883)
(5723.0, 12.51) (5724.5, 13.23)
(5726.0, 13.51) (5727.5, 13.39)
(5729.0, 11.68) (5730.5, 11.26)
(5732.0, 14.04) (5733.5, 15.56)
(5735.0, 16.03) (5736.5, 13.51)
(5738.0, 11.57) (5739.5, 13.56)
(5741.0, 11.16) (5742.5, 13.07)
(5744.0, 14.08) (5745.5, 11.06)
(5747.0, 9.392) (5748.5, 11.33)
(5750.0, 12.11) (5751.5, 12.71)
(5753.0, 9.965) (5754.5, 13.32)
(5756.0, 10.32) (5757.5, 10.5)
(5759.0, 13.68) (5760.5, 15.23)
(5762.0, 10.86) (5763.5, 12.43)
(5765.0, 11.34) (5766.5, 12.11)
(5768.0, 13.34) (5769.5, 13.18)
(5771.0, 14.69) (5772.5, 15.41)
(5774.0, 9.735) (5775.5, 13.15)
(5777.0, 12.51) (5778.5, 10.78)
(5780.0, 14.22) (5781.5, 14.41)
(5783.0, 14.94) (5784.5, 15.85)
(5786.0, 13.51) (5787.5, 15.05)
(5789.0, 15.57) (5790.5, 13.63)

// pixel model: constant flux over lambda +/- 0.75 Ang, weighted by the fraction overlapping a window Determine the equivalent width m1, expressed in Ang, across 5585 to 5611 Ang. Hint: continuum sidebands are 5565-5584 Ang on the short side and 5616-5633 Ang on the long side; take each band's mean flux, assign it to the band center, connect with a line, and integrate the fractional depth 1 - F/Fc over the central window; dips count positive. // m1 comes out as 2.5 Ang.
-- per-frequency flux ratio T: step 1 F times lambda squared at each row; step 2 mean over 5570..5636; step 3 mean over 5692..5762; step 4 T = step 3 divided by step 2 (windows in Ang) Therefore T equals 1.0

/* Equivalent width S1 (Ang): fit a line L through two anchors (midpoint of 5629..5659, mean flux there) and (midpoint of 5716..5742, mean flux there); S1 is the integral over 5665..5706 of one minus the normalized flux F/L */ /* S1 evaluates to 2.4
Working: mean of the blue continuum 13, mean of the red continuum 12.8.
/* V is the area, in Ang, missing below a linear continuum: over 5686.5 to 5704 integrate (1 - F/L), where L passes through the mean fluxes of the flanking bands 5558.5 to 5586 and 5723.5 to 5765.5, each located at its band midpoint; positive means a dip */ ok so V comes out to 1.21 Ang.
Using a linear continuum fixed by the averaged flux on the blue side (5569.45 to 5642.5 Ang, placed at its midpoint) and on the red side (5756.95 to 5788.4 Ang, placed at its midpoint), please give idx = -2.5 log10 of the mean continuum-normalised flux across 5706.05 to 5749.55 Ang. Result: 0.06 mag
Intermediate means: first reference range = 12.8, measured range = 12.4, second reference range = 13.2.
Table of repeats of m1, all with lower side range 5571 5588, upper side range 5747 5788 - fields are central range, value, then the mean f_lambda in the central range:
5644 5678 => 1.6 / 13.1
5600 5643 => 5.8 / 12.2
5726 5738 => -0.4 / 13.5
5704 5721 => 1.6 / 12.1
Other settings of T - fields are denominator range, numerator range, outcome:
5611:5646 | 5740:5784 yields 1.06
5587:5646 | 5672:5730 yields 1.01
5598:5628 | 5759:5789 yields 1.18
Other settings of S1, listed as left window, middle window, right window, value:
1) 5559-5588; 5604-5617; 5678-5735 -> 1.1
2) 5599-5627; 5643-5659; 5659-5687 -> -1.2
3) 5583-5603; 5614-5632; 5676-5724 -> 0.3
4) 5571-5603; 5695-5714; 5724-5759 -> 0.9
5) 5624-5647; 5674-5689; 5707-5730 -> 0.6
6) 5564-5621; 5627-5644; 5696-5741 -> 0.4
